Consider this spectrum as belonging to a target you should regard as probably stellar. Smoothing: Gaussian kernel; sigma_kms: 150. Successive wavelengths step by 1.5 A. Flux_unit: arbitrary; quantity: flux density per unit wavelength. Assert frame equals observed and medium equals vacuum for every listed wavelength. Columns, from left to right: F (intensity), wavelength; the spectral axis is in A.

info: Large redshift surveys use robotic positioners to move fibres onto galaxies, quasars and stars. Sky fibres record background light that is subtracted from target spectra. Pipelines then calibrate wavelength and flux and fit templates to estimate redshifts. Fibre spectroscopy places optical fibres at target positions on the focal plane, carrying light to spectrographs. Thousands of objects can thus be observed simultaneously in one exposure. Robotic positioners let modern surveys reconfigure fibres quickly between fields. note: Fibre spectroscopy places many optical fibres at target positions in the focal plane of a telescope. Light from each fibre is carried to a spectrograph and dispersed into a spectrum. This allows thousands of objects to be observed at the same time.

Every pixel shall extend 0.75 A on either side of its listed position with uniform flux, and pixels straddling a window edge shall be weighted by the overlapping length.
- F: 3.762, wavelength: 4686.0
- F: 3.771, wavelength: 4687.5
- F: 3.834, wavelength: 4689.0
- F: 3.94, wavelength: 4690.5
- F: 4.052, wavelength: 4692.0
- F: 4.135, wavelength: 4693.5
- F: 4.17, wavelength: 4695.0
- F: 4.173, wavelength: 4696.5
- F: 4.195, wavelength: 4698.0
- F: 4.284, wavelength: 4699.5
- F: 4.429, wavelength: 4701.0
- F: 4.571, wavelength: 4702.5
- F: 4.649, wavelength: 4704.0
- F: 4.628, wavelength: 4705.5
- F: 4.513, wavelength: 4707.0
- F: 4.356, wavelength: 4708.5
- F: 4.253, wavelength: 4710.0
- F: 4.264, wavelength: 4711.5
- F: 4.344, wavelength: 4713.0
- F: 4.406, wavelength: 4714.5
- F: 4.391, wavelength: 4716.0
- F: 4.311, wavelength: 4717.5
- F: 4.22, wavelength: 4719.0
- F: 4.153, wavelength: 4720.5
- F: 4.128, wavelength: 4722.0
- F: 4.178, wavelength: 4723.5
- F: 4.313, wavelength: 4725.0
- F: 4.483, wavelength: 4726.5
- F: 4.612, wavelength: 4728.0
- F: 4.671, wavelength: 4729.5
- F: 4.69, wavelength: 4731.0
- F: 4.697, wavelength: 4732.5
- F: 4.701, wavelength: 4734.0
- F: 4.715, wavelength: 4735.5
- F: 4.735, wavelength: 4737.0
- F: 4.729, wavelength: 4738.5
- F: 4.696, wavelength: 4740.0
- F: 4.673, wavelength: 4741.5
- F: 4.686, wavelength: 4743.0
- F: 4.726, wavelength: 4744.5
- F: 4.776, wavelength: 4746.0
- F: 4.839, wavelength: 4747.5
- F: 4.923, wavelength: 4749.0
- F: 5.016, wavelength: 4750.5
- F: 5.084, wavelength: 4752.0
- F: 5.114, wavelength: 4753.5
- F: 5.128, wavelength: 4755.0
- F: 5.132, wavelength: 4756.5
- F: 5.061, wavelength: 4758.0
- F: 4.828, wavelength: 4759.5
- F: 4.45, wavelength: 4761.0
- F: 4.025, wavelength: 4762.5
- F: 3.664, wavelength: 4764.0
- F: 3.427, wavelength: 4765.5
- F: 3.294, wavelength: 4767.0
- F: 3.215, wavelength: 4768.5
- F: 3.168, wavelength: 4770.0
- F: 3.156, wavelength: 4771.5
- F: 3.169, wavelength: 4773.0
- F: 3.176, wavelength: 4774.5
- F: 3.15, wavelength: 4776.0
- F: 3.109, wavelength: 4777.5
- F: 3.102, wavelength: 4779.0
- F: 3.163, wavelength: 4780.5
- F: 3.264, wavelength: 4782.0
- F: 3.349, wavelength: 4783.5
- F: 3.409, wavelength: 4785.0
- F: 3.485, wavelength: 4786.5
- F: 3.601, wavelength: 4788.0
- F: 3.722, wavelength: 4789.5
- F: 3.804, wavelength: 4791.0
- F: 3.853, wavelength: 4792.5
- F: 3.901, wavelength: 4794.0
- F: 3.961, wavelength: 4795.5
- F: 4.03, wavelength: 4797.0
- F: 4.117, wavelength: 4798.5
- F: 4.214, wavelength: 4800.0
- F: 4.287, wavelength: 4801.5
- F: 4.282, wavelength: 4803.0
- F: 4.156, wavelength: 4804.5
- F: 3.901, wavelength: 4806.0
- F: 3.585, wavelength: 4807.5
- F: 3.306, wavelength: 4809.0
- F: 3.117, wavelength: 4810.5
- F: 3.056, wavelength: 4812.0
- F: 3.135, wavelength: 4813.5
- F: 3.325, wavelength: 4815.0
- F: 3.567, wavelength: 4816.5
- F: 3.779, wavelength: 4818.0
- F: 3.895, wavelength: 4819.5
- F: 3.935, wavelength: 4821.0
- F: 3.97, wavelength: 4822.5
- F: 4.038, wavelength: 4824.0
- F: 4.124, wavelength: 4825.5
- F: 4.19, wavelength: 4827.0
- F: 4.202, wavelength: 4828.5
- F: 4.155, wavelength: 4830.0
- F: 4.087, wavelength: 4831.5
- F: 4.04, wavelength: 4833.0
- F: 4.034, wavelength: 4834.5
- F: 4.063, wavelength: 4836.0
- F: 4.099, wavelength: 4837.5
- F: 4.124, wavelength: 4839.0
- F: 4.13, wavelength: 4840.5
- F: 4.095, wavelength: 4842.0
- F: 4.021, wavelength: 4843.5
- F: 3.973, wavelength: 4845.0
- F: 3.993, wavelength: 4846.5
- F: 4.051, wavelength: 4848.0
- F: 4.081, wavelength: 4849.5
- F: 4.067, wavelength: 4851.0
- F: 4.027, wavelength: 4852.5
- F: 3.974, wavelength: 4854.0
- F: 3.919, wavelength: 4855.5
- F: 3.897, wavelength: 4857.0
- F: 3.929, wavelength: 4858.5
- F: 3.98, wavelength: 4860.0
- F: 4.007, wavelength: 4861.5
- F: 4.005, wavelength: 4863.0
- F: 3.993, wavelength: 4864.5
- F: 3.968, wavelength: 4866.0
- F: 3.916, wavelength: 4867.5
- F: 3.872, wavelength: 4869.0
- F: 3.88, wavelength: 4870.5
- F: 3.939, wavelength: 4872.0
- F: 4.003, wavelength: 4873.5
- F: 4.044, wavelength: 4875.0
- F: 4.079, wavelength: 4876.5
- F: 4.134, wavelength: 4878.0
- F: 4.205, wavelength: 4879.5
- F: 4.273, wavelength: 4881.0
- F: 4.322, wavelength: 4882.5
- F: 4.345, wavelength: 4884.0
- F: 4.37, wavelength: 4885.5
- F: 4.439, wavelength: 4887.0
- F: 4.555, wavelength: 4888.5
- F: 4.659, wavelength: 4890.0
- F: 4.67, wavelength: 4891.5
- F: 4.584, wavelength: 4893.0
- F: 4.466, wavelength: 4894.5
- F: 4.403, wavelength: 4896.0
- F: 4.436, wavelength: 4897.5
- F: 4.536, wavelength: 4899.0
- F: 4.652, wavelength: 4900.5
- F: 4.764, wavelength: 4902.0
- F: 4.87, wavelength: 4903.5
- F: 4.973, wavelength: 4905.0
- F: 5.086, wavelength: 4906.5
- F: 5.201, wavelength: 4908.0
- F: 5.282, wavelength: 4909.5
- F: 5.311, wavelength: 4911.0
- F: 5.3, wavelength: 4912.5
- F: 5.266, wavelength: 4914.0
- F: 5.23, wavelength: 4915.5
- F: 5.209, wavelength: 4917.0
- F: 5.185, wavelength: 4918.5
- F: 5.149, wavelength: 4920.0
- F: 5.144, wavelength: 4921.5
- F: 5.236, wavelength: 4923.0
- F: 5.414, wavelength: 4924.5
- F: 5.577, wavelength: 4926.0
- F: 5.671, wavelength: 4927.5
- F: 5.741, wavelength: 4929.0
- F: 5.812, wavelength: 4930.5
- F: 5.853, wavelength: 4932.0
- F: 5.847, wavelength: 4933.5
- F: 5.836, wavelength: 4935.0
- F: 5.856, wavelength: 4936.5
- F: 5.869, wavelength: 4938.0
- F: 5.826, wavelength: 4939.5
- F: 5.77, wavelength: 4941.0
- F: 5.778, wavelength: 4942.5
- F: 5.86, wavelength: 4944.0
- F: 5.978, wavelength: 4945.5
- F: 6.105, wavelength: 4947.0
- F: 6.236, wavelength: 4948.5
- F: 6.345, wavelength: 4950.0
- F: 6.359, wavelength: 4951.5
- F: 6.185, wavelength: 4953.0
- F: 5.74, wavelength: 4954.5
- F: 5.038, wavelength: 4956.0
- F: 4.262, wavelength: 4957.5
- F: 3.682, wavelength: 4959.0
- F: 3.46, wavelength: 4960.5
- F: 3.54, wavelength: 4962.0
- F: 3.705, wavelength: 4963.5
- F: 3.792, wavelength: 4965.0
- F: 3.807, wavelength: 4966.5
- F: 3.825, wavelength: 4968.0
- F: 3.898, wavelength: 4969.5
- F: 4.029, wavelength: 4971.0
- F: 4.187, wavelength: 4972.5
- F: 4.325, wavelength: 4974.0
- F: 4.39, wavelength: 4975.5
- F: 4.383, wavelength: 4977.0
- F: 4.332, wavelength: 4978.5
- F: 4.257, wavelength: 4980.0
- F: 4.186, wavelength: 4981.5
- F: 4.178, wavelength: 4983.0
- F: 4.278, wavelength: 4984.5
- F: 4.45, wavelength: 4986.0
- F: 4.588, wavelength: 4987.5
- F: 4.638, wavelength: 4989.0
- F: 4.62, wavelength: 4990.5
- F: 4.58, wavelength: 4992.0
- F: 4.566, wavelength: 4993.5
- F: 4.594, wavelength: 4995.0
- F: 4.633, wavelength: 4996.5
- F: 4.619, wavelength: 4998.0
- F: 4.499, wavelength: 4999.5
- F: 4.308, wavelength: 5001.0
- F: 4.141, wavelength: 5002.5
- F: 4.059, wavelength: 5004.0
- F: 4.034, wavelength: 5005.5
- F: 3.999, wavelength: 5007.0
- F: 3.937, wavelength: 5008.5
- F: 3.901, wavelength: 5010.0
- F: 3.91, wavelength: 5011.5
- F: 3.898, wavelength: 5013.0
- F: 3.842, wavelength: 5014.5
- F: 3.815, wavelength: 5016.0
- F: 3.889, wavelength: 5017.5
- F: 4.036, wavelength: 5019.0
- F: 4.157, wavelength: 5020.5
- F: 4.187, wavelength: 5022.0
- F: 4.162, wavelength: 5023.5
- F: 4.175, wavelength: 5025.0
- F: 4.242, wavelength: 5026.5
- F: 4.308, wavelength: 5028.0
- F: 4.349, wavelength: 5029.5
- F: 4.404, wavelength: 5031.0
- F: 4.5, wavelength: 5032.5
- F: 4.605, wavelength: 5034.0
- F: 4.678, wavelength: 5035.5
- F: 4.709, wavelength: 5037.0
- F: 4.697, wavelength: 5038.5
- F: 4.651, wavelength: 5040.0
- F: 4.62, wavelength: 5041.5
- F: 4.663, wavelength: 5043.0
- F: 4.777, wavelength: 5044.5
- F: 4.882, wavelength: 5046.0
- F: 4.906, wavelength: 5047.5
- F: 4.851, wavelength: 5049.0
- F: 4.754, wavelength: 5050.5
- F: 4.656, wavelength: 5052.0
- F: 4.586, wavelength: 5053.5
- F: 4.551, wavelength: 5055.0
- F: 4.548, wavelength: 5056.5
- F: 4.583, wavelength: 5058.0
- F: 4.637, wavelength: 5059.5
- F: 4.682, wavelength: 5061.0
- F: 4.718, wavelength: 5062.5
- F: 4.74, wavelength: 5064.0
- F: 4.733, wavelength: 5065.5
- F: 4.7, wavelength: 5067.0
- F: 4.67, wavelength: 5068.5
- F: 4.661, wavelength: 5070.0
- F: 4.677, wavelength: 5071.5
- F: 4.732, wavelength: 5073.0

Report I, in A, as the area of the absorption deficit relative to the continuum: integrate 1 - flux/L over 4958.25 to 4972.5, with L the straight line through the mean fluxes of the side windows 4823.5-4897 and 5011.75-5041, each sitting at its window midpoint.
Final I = 1.5 A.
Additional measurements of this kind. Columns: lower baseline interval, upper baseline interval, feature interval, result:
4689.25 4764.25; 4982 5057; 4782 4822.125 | 6.89 A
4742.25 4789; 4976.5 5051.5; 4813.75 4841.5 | 0.76 A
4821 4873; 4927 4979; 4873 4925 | -2.22 A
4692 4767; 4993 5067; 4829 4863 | 3.30 A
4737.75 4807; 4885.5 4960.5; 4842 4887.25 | 6.96 A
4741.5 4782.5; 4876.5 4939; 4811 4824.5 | 2.51 A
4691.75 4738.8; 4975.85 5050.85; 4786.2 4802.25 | 1.76 A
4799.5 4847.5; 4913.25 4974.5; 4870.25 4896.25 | 1.30 A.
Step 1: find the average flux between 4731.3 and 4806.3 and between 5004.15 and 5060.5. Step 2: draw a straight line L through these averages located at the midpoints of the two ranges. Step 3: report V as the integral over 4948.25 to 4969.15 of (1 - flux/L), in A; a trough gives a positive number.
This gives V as -1.75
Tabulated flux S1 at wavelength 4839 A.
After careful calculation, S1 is 4.124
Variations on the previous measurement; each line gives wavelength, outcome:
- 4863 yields 4.005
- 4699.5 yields 4.284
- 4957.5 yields 4.262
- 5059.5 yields 4.637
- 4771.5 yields 3.156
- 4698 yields 4.195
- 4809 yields 3.306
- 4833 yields 4.04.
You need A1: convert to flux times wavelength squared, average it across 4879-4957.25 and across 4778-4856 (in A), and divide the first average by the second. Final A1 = 1.42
